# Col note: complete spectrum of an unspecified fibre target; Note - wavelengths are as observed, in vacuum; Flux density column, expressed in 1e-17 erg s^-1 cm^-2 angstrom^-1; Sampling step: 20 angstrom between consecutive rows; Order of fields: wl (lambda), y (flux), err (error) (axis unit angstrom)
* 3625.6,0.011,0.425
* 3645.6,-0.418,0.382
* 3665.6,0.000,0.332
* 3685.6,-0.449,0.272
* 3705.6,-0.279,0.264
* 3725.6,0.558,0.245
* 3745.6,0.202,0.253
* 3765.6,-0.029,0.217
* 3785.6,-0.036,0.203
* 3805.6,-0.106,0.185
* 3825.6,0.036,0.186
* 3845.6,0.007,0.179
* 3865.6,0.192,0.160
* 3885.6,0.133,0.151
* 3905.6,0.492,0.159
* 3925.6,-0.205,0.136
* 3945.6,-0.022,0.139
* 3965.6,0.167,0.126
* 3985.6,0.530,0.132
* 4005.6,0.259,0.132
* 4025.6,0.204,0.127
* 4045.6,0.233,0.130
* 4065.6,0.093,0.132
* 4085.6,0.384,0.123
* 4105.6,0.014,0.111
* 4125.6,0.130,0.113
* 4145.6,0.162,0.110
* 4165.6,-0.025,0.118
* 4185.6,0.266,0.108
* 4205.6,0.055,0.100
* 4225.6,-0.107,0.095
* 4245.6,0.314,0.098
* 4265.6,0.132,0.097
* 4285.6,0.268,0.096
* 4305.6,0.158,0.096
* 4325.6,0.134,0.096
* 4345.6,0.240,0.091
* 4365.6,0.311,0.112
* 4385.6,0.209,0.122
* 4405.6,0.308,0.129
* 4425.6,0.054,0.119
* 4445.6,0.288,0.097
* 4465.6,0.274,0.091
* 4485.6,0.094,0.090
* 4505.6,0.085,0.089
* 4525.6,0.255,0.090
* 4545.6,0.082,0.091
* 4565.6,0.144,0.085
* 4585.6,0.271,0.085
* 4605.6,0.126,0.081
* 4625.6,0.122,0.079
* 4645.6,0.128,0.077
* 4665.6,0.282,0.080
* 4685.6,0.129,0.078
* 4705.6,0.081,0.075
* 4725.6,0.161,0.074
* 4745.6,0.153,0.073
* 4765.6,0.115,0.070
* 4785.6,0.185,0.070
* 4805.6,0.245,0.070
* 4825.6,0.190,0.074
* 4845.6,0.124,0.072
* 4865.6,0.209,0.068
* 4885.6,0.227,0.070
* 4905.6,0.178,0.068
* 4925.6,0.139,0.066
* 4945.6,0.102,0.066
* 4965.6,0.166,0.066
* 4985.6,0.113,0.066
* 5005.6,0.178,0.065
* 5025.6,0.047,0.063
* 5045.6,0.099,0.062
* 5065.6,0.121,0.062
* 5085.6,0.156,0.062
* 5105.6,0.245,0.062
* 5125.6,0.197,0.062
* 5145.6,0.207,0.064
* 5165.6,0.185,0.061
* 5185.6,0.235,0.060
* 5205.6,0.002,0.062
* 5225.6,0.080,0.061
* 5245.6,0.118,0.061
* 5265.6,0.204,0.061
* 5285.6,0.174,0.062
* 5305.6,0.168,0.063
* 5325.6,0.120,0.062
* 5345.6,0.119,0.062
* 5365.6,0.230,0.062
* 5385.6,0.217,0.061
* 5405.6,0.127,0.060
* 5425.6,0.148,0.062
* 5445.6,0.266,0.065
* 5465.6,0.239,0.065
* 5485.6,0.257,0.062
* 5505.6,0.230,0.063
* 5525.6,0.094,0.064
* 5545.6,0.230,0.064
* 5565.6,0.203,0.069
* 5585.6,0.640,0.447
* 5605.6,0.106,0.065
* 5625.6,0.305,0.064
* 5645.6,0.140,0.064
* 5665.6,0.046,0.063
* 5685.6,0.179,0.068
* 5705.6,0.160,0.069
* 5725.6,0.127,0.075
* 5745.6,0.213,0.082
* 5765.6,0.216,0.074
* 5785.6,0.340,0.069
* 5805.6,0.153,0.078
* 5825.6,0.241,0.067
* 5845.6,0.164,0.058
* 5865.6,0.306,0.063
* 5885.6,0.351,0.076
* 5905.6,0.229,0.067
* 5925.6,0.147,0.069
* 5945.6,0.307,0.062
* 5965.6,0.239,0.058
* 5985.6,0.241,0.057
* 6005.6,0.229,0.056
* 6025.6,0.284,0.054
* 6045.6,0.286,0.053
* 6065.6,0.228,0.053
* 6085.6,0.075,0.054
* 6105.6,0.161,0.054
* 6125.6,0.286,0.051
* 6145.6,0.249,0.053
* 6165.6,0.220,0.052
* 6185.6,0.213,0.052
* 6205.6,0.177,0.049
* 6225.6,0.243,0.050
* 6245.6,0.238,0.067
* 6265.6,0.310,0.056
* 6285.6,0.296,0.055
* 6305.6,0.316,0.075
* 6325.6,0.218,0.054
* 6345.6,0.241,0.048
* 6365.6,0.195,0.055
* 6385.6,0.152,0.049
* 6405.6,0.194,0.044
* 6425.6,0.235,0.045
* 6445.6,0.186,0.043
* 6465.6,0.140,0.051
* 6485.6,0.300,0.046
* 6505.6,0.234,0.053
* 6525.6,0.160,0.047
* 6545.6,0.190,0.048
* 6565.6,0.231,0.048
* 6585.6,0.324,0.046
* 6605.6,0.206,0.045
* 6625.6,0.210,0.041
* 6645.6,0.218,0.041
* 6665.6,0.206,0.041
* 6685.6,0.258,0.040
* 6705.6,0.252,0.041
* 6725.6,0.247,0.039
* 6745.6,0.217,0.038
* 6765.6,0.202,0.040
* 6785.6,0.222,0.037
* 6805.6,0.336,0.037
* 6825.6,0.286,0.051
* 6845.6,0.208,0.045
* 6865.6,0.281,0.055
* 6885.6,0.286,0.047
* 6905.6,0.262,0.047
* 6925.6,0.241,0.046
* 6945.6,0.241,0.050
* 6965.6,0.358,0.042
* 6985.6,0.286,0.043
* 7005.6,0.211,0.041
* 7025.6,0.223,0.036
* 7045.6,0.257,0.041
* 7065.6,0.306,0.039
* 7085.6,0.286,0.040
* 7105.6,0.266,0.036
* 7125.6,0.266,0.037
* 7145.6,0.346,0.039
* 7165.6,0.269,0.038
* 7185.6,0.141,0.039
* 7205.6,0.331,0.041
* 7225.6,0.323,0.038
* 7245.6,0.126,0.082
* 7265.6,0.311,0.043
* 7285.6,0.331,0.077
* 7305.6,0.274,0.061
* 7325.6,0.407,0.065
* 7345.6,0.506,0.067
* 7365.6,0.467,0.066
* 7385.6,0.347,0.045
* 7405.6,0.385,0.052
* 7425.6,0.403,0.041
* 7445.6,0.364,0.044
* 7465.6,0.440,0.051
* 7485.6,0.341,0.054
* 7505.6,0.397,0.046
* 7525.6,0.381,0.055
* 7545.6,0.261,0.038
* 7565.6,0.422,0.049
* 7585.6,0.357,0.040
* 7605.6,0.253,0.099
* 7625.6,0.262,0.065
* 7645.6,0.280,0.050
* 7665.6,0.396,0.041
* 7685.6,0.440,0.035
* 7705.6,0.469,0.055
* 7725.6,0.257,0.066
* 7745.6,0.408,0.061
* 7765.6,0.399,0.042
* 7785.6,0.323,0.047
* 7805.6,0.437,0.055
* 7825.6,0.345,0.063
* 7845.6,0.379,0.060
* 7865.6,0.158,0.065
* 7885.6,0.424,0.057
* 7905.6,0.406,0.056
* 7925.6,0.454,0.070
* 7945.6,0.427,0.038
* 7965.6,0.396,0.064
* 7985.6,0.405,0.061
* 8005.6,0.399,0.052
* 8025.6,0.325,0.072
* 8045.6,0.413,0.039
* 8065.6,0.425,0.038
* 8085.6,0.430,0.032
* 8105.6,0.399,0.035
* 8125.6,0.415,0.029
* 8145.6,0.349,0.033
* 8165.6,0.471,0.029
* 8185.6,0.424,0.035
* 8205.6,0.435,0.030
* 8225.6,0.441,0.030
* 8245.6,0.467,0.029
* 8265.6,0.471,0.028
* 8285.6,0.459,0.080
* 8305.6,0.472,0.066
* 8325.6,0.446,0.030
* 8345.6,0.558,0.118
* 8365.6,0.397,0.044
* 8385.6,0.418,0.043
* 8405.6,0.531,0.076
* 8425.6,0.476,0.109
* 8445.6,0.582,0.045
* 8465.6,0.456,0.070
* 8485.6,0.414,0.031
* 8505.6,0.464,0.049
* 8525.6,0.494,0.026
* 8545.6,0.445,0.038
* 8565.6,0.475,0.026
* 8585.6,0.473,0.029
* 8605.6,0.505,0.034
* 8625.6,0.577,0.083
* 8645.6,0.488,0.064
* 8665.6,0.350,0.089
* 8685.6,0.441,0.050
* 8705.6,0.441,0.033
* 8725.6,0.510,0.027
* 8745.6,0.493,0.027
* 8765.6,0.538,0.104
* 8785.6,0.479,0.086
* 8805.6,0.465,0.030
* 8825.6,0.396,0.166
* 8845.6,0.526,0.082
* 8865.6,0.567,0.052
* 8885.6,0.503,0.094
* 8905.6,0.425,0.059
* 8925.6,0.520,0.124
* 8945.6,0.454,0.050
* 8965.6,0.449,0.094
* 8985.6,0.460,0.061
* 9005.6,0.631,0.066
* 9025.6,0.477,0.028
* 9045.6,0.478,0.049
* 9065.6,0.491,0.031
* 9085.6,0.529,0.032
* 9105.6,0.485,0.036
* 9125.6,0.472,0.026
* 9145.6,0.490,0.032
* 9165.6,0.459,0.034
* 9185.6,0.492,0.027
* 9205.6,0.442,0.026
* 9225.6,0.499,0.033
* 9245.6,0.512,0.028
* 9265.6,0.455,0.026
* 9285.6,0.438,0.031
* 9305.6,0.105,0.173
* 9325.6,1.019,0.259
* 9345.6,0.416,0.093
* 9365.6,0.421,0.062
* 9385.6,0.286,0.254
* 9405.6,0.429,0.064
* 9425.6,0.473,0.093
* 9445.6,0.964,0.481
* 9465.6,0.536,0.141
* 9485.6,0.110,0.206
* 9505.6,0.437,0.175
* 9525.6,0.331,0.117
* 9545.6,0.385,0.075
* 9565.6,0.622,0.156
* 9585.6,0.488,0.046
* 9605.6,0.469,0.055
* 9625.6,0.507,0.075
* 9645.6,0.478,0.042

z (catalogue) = 0.83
